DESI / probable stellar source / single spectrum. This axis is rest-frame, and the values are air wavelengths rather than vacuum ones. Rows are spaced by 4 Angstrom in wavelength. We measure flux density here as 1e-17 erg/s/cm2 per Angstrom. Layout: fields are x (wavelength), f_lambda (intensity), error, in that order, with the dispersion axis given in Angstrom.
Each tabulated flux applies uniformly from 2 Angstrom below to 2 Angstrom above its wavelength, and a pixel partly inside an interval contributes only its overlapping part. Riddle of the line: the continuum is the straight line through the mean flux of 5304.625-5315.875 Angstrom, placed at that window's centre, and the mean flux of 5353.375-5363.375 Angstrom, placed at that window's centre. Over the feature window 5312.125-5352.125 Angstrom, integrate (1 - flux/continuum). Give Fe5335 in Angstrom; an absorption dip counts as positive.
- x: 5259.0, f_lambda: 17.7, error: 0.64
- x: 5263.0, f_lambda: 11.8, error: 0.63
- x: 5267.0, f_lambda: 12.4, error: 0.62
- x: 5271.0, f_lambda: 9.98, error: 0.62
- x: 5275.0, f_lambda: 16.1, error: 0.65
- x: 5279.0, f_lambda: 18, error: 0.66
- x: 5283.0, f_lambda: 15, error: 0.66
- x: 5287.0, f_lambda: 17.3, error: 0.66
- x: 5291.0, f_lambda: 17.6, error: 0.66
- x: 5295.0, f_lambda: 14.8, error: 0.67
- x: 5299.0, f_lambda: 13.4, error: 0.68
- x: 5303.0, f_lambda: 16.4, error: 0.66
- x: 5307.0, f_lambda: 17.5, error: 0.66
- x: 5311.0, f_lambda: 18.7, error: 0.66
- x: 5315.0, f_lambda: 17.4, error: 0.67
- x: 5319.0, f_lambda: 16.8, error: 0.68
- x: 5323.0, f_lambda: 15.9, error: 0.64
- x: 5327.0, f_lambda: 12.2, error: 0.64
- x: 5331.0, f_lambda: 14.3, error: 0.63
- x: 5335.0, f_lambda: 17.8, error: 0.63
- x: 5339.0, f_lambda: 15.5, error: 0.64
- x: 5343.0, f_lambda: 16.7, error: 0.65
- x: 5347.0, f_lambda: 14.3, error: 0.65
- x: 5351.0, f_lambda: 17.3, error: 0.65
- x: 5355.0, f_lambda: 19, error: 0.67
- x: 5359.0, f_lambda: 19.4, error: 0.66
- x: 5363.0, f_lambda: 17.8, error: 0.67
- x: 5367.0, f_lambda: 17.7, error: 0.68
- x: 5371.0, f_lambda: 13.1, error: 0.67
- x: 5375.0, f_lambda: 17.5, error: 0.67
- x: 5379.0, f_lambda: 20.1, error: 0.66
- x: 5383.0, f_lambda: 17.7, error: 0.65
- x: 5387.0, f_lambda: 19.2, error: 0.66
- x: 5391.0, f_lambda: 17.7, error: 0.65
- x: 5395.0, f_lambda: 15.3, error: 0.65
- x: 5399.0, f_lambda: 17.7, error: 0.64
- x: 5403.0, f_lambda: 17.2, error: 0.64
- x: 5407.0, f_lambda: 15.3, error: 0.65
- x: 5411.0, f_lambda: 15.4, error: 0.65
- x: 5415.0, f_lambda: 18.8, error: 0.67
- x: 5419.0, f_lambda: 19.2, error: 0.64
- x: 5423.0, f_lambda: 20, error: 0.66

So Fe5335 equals 5.4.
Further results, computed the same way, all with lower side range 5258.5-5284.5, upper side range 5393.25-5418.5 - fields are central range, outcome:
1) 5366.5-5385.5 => -1.19 Angstrom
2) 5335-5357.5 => -1.55 Angstrom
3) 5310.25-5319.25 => -1.56 Angstrom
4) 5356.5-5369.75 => -1.72 Angstrom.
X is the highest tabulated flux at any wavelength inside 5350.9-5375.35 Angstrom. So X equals 19.4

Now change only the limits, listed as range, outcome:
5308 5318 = 18.7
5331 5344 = 17.8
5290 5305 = 17.6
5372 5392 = 20.1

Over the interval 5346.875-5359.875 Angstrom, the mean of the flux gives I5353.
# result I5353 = 17.8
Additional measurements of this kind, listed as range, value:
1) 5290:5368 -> 16.5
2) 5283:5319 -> 16.6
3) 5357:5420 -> 17.4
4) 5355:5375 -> 17.2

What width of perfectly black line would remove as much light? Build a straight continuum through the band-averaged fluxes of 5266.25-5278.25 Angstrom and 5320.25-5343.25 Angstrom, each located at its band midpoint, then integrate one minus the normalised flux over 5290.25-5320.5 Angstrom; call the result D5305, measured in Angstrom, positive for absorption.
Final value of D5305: -4.2 Angstrom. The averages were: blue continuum 13.4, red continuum 15.3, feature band 16.5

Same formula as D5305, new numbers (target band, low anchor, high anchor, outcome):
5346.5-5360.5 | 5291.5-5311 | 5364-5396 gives -0.7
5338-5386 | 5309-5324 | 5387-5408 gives -0.4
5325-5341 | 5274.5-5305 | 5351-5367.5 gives 2.4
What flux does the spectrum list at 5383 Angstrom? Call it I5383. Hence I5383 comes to 17.7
